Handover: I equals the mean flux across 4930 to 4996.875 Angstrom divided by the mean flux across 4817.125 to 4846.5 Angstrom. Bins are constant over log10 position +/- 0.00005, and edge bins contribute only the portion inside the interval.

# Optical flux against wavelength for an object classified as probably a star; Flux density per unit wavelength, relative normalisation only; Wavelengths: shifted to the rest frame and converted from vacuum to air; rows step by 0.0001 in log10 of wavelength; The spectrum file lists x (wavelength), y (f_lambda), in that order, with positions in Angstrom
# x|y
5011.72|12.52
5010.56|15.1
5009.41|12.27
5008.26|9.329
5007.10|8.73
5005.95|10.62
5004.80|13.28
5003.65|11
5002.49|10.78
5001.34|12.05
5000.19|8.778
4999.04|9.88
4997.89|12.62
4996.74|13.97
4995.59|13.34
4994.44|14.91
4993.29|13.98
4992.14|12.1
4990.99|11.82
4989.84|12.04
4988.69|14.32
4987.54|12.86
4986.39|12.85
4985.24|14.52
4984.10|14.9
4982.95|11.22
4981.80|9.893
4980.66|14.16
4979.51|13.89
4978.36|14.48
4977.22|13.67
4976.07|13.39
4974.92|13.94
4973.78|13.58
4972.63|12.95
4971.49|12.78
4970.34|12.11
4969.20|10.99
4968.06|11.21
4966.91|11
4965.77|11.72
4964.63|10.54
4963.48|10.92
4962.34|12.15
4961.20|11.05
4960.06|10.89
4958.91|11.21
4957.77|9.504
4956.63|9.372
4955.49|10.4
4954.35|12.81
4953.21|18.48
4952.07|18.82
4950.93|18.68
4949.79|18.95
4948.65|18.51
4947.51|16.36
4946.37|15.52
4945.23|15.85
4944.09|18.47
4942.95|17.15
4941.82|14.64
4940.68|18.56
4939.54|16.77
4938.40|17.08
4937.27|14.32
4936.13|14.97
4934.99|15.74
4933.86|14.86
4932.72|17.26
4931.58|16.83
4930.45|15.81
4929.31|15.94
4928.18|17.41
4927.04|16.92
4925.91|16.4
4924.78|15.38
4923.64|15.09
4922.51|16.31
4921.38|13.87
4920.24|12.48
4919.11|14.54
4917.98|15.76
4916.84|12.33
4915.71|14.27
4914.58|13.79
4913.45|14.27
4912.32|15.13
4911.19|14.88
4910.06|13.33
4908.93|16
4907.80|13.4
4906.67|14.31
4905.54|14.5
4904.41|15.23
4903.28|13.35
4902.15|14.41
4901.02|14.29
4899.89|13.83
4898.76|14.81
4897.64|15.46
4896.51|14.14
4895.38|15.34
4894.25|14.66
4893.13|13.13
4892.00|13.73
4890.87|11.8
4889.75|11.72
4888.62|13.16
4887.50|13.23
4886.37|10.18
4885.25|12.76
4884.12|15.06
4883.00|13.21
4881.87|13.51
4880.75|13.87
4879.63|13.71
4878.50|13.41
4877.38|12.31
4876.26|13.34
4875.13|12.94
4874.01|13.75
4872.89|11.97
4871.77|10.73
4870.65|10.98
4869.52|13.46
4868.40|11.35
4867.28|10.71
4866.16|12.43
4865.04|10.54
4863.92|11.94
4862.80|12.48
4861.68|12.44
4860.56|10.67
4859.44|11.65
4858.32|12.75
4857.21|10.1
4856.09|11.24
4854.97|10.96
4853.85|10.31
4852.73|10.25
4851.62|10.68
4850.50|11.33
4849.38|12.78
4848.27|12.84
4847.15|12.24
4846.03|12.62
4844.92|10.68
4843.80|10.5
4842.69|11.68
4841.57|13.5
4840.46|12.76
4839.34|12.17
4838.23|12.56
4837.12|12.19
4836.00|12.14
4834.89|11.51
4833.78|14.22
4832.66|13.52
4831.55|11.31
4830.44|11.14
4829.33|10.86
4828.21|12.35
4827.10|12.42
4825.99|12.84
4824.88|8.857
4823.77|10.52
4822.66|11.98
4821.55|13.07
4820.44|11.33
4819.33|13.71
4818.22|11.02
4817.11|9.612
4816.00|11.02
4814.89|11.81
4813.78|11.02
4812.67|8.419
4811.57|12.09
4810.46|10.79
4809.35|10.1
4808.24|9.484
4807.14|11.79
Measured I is 1.2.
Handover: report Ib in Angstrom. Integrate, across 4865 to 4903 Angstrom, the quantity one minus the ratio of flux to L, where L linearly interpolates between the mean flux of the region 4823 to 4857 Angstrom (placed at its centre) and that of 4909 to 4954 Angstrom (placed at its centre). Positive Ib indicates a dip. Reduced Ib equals 1.9 Angstrom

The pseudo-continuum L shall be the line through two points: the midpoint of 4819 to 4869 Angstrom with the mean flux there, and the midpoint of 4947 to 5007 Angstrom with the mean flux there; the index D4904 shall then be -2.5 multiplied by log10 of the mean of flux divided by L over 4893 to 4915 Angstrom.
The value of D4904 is -0.18 mag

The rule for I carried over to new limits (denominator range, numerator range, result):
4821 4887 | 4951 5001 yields 1.05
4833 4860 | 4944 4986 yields 1.13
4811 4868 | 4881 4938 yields 1.24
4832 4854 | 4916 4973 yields 1.21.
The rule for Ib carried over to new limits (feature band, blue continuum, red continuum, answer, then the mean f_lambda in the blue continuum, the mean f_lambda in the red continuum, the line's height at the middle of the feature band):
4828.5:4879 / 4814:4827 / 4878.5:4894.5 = 1.5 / 11.5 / 13.1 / 12.3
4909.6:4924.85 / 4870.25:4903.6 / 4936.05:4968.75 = -0.7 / 13.3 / 14.3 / 13.8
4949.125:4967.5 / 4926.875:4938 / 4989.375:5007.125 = 1.9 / 16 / 12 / 14.4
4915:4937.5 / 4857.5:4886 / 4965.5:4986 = -4.8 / 12.4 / 12.8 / 12.6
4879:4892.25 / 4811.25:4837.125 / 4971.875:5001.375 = -0.9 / 11.6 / 12.9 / 12.1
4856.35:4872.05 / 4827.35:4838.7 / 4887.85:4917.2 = 1.7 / 12.2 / 14.1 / 13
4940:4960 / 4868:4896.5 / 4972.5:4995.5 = -3.3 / 13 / 13.3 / 13.2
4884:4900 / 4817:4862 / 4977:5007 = -1.9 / 11.8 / 12.5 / 12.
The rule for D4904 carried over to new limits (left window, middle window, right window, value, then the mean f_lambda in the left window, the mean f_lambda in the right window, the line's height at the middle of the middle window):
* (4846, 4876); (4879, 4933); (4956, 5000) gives -0.20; 11.7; 12.4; 12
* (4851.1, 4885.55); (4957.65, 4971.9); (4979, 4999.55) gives 0.14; 12.1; 13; 12.8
